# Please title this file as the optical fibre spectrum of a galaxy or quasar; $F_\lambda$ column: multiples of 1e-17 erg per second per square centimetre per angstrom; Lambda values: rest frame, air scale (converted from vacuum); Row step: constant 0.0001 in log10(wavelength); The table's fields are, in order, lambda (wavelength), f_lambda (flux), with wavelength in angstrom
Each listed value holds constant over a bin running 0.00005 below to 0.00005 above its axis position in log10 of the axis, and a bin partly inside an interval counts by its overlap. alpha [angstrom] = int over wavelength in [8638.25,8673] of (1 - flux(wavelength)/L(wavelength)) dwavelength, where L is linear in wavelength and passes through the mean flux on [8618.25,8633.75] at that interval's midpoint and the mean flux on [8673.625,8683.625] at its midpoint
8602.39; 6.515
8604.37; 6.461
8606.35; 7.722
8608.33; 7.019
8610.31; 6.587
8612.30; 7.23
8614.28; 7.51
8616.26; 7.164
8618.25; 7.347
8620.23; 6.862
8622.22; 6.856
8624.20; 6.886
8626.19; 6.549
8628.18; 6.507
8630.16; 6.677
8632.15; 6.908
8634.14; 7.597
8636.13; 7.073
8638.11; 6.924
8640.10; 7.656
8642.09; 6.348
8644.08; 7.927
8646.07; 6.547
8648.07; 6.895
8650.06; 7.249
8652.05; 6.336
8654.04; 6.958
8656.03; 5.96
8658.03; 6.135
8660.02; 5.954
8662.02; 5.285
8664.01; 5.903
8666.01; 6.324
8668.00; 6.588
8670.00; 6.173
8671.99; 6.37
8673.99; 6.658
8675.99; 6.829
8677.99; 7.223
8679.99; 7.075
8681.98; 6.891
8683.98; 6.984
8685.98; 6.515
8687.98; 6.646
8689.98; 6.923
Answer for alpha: 1.9 angstrom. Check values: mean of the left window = 6.82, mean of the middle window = 6.52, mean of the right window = 6.96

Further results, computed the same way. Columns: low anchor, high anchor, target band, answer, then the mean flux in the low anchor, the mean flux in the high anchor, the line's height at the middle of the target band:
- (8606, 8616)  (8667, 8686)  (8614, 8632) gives 0.5 angstrom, 7.18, 6.74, 7.1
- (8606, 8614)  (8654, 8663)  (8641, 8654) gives -1.4 angstrom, 7.13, 5.96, 6.22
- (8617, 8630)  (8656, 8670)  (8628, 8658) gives -2.1 angstrom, 6.83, 6.03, 6.44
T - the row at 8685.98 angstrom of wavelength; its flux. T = 6.515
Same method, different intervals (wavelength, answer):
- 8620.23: 6.862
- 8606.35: 7.722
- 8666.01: 6.324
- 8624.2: 6.886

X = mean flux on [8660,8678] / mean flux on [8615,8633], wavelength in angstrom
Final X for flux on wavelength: 0.92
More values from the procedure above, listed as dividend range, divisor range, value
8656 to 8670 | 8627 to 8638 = 0.87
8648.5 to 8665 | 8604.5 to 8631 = 0.90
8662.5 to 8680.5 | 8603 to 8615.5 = 0.92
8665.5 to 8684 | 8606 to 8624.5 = 0.94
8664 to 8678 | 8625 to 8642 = 0.93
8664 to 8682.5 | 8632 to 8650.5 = 0.93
